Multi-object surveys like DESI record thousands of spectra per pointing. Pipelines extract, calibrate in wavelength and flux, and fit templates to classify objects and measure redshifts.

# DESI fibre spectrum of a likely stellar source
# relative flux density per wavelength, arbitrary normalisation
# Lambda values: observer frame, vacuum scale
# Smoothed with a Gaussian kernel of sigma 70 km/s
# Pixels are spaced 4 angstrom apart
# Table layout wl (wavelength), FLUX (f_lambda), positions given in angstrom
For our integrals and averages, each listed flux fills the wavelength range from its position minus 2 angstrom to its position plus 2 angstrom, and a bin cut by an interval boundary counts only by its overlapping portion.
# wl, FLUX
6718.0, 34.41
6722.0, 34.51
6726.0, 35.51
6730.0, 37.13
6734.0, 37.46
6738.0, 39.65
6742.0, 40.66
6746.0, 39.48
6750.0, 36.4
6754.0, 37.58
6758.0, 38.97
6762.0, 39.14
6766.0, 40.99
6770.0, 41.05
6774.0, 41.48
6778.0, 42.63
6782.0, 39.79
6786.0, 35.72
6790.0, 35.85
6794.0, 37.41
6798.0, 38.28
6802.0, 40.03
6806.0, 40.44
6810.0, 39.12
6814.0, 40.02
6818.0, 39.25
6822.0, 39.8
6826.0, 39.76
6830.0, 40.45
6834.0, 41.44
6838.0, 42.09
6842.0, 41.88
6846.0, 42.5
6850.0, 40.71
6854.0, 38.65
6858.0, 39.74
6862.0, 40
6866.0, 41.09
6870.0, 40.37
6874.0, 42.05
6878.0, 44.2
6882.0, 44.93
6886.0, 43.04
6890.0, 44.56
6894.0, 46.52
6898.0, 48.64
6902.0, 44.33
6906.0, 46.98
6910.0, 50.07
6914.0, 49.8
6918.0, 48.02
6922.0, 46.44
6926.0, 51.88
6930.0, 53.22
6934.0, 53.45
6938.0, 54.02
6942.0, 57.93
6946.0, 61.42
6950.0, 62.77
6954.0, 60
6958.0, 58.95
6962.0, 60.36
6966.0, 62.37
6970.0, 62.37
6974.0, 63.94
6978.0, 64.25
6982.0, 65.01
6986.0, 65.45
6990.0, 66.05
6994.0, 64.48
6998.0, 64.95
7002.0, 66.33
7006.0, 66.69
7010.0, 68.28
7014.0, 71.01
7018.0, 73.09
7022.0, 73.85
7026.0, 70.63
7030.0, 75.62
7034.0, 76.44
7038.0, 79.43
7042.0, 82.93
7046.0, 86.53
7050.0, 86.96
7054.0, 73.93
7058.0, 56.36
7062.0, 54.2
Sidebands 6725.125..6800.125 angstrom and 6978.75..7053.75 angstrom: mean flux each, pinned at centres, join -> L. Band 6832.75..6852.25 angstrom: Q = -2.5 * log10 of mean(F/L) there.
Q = 0.18 mag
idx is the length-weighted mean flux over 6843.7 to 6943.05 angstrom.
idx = 46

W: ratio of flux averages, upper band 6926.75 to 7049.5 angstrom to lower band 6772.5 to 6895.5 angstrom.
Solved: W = 1.63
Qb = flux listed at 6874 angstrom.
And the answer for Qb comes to 42.05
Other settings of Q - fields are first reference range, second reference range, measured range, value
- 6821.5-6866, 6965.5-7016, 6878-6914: 0.07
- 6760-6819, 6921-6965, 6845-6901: 0.15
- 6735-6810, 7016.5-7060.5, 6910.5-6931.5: 0.19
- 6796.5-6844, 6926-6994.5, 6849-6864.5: 0.15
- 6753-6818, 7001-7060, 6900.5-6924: 0.20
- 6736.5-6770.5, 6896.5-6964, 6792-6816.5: 0.11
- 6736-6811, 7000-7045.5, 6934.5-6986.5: 0.07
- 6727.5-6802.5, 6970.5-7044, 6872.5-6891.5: 0.22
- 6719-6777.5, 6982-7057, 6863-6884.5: 0.27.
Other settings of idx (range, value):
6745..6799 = 38.9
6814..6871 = 40.5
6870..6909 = 44.9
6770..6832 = 39.4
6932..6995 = 61.4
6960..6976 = 62.3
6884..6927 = 47.2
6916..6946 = 52.8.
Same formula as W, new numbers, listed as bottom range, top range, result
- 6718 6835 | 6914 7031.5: 1.60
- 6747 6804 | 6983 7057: 1.86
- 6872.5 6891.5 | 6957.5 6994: 1.45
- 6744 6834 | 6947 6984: 1.58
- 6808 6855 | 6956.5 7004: 1.57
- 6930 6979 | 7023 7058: 1.30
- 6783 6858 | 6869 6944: 1.21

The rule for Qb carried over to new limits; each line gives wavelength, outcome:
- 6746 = 39.48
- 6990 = 66.05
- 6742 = 40.66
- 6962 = 60.36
